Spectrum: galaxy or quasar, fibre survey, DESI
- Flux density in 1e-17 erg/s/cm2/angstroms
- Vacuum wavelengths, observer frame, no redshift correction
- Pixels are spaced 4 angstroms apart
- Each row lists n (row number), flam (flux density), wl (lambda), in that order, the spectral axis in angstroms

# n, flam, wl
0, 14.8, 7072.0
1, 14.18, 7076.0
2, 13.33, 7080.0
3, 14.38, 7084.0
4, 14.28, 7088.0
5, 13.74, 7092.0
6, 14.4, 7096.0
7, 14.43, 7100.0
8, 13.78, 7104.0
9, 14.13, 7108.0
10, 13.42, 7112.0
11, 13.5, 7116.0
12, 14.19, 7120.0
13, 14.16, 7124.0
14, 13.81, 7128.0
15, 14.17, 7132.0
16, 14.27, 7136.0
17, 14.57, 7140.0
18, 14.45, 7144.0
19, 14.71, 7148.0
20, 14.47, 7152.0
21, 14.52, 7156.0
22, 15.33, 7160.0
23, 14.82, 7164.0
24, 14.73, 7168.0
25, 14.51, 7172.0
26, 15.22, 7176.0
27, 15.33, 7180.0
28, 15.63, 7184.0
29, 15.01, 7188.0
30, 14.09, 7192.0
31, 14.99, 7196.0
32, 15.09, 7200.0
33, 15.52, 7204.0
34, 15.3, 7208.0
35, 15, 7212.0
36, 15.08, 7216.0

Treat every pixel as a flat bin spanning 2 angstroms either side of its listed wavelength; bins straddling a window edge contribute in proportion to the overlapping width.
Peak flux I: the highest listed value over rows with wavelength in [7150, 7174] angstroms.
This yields 15.33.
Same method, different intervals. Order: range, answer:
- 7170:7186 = 15.63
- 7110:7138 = 14.27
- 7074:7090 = 14.38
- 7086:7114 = 14.43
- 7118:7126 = 14.19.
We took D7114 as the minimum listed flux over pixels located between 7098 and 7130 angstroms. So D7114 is 13.42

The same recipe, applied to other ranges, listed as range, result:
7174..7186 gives 15.22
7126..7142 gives 13.81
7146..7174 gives 14.47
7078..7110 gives 13.33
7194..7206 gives 14.99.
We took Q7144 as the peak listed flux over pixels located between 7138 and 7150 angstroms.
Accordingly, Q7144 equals 14.71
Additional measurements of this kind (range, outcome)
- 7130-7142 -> 14.57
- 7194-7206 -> 15.52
